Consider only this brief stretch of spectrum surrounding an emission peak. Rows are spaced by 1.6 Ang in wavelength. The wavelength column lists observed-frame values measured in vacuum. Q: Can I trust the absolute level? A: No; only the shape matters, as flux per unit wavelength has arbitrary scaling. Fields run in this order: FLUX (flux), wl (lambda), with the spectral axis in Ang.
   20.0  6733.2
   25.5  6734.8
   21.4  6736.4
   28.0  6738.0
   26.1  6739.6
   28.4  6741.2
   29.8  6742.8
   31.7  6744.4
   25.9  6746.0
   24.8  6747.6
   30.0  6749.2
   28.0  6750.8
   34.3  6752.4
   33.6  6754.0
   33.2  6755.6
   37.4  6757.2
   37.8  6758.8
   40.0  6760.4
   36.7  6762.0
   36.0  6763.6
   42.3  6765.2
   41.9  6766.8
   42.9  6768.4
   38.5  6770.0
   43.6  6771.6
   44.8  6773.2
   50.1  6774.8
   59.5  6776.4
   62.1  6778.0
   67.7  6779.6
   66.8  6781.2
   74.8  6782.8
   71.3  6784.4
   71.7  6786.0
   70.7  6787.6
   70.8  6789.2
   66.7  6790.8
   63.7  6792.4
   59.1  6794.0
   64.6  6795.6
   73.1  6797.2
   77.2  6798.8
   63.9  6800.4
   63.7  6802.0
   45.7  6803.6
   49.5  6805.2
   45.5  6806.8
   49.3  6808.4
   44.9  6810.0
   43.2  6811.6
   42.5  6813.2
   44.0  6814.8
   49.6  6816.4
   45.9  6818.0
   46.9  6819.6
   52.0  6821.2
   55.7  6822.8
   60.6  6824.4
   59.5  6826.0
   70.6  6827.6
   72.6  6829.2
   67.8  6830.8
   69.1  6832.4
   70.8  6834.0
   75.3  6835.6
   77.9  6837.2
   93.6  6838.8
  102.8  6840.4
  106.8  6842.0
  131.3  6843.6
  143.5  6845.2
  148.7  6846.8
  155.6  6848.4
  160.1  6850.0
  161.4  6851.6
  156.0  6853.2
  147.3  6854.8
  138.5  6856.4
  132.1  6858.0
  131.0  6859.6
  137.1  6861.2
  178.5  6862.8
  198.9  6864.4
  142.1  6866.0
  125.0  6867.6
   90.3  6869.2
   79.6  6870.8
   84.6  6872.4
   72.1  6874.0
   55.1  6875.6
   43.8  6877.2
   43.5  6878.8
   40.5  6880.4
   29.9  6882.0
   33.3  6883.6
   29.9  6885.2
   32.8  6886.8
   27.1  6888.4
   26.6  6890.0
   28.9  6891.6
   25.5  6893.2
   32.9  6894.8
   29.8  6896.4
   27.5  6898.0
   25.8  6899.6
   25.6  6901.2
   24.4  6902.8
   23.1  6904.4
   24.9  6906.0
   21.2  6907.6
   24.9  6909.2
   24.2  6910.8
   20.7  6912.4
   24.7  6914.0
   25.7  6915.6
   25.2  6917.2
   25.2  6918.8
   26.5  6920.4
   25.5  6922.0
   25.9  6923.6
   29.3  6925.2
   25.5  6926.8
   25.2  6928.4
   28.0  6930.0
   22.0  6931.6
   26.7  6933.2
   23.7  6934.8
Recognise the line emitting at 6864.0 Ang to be [O III]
